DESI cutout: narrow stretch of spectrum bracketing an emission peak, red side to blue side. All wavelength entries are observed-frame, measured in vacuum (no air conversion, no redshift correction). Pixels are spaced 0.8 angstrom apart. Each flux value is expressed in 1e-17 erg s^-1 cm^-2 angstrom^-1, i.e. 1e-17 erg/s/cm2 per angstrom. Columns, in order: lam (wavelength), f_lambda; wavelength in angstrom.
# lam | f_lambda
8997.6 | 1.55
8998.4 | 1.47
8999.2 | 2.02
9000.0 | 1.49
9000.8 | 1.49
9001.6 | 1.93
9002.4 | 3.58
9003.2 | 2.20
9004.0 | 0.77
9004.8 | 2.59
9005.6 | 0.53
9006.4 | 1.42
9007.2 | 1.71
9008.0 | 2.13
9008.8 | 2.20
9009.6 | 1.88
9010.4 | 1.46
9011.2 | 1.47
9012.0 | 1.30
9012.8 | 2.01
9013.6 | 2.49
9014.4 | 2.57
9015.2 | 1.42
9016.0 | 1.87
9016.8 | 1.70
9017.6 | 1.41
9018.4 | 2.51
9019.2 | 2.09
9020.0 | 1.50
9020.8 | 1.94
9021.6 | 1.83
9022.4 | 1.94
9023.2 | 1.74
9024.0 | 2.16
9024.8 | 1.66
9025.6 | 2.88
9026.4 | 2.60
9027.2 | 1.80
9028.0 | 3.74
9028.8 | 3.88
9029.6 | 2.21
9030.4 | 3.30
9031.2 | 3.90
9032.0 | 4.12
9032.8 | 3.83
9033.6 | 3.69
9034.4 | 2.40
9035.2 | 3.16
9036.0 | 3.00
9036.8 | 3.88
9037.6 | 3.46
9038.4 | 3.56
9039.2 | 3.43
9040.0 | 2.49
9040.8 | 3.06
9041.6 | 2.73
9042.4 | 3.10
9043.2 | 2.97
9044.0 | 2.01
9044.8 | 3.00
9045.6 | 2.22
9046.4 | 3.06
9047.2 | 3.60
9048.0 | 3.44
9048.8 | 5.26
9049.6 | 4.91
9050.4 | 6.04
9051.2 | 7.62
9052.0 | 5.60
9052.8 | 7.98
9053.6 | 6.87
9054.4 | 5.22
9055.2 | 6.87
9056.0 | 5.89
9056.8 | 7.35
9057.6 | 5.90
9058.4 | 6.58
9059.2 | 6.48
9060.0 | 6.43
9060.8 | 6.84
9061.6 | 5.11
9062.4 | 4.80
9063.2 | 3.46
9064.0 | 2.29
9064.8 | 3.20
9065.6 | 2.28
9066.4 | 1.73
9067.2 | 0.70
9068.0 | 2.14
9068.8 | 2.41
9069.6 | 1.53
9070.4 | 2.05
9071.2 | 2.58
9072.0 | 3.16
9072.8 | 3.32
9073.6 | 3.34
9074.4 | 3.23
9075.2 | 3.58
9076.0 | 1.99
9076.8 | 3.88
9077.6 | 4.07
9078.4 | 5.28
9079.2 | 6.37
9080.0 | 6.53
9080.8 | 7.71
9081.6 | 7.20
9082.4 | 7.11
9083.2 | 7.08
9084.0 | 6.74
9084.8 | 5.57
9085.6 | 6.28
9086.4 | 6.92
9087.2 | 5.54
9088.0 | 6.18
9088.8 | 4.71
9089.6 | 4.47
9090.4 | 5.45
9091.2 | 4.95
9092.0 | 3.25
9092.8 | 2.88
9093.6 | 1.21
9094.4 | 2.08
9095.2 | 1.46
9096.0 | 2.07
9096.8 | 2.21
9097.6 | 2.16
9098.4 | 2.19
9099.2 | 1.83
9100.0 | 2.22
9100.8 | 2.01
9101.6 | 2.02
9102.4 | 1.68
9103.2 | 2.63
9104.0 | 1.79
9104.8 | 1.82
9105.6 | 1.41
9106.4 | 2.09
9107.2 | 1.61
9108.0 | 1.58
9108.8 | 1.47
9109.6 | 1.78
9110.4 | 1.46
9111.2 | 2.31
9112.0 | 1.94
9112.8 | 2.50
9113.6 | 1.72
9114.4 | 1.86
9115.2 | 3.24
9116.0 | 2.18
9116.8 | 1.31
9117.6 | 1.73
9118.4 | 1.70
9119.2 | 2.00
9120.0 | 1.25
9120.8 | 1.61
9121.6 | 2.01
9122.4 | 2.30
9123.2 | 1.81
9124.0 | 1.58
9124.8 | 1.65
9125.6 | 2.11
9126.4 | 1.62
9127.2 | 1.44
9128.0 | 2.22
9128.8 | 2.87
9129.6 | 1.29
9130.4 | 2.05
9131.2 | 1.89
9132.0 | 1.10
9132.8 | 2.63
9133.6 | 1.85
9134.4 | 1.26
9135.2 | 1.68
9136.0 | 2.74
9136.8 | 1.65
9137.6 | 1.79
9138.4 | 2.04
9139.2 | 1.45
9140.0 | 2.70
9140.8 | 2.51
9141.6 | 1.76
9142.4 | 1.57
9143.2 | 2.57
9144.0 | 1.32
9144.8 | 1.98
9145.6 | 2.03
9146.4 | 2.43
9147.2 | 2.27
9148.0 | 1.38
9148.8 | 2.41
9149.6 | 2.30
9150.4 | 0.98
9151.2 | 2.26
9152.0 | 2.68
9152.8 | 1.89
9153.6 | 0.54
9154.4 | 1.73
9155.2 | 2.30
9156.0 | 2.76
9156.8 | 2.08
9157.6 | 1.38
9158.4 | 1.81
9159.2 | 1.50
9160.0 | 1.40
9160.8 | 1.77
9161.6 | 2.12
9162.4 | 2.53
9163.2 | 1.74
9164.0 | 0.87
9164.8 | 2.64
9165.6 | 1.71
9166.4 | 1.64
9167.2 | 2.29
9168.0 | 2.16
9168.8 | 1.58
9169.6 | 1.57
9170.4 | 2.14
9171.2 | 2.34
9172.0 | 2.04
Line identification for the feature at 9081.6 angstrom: [N II]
